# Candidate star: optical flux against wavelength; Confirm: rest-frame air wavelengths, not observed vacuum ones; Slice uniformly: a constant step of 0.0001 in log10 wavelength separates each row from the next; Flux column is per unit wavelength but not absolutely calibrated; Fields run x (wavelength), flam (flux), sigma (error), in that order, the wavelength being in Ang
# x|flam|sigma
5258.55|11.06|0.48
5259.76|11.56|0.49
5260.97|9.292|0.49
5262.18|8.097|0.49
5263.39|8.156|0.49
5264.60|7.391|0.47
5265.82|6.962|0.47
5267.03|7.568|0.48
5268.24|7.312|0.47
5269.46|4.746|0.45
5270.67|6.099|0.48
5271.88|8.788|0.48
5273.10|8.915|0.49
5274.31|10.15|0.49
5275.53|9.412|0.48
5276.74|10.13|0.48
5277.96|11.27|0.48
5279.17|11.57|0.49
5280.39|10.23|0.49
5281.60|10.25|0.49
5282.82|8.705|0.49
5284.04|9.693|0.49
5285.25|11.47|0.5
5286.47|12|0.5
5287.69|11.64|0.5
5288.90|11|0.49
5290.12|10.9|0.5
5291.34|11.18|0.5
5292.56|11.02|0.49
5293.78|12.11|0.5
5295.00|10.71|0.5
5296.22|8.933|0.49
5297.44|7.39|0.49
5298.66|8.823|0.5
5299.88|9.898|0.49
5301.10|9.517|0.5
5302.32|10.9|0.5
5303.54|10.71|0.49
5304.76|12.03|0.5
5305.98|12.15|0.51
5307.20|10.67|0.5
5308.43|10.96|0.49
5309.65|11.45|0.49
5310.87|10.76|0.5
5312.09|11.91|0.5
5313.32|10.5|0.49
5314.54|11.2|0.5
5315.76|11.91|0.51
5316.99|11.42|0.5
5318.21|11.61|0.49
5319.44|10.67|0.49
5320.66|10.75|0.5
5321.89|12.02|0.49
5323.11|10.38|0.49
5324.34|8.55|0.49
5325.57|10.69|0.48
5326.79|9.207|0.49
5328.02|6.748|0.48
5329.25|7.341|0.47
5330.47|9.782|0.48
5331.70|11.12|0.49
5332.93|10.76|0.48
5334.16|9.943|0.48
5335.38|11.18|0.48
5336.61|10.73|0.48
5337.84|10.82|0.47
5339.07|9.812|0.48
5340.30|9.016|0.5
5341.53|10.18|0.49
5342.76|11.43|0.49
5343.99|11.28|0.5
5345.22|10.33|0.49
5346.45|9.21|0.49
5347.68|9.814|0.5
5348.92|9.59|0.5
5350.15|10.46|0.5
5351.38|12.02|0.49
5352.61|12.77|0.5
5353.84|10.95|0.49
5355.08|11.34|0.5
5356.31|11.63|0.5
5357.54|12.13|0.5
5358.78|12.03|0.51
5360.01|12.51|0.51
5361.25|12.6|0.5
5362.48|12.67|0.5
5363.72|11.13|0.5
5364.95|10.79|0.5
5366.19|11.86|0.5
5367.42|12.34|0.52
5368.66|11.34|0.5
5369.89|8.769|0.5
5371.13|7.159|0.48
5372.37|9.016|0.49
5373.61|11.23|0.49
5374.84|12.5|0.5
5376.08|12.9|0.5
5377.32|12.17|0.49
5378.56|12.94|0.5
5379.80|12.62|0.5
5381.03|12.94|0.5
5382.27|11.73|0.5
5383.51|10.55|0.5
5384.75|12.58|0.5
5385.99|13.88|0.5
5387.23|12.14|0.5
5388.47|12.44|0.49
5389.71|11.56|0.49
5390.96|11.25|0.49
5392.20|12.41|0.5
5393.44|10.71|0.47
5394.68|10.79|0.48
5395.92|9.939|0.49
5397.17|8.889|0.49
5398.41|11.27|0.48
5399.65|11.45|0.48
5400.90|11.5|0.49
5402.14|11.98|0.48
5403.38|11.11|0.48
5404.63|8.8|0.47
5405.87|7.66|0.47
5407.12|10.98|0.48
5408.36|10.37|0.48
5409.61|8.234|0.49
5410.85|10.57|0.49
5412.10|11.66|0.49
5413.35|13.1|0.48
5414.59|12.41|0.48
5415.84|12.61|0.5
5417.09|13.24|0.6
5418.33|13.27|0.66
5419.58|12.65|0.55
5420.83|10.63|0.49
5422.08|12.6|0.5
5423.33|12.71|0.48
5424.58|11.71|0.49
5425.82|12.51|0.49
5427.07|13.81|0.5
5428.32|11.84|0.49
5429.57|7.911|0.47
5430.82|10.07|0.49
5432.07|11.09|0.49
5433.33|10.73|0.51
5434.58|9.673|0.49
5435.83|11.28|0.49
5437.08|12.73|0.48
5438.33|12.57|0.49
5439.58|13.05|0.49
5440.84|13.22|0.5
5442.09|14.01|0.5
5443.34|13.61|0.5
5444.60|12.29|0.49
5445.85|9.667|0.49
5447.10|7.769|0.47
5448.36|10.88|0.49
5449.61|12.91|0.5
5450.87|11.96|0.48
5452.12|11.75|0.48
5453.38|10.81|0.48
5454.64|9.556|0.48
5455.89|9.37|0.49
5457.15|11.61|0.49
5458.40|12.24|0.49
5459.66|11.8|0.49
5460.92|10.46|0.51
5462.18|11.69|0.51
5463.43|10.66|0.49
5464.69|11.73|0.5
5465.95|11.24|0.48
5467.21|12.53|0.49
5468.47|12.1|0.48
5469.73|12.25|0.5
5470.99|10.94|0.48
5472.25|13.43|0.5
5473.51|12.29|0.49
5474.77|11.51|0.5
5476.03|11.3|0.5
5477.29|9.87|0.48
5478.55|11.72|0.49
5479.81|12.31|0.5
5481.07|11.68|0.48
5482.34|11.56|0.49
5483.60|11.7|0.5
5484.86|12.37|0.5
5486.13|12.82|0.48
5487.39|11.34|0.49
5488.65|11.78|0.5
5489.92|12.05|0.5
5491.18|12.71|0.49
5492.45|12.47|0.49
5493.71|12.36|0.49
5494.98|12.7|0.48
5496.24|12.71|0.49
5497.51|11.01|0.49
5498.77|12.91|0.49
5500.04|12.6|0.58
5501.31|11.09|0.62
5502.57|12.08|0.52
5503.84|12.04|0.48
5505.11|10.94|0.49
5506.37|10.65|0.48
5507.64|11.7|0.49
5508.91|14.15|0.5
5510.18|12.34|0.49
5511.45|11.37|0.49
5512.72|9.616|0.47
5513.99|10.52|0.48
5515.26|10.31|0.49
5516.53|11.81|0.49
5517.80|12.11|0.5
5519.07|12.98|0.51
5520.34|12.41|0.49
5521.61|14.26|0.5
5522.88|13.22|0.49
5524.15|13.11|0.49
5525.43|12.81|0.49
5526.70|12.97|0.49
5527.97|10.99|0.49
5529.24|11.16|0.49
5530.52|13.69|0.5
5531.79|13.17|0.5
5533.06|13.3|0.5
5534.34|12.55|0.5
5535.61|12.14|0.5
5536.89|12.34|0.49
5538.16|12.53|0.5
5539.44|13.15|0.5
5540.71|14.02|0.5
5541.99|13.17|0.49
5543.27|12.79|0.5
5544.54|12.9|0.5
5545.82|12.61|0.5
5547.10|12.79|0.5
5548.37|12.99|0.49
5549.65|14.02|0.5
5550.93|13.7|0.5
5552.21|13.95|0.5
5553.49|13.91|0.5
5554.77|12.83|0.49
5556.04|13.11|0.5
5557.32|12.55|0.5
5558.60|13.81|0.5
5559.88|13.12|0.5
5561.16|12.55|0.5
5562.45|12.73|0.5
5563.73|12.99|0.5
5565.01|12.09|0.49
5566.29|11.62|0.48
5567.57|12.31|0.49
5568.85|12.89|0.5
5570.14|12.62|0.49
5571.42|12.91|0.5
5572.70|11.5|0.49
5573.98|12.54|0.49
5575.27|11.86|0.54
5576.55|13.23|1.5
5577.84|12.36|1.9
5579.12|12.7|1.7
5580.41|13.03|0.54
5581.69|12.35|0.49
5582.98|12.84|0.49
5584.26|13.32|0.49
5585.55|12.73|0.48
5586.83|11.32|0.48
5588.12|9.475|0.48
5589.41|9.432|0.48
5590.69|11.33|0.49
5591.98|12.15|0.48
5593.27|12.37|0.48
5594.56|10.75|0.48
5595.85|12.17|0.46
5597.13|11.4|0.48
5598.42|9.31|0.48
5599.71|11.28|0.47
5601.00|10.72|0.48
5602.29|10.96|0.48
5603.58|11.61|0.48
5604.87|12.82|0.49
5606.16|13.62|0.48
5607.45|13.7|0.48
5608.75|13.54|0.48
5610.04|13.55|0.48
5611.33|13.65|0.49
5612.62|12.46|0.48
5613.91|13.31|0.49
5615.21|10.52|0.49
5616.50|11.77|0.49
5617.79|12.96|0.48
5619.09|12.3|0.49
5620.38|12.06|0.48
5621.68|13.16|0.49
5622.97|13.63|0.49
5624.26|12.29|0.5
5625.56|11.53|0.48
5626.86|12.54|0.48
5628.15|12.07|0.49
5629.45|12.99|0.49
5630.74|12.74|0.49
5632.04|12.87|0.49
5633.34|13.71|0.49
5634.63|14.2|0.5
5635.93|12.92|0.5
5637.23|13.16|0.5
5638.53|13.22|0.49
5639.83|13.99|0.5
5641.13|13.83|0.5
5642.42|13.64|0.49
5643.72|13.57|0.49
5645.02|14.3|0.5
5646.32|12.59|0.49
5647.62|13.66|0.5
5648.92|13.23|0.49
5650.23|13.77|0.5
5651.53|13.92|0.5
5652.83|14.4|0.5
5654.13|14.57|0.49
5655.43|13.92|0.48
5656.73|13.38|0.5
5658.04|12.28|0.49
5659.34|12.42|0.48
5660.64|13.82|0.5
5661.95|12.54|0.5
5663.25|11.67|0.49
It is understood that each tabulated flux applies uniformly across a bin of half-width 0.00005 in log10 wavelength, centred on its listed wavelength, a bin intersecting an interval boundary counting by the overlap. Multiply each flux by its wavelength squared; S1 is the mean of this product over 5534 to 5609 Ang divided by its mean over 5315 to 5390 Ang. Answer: 1.22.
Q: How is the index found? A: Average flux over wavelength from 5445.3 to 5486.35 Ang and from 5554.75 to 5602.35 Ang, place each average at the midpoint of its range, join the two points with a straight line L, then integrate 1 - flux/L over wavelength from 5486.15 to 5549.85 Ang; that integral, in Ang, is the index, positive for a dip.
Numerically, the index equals -3.4 Ang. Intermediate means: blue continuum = 11.4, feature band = 12.3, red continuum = 12.1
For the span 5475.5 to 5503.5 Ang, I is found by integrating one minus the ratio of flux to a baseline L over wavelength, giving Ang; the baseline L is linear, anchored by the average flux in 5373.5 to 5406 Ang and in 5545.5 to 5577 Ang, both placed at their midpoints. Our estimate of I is 0.8 Ang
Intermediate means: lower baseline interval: 11.5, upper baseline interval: 12.8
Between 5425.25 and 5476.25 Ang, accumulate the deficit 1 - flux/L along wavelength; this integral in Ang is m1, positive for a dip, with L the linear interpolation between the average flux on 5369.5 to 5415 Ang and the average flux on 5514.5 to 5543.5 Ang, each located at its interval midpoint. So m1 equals 1.08 Ang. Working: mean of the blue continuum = 11.1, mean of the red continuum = 12.6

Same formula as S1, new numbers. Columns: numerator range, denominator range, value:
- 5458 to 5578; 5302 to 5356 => 1.24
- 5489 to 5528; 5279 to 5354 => 1.24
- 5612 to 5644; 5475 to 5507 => 1.14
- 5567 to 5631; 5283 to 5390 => 1.23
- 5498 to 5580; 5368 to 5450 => 1.15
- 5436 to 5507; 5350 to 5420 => 1.06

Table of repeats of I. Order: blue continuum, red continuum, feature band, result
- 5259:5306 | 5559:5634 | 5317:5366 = -2.4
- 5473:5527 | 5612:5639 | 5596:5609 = 0.7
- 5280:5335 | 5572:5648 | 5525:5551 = -1.8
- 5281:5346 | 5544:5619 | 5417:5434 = -0.6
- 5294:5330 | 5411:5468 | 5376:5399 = -1.3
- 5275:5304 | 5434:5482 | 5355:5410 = -1.1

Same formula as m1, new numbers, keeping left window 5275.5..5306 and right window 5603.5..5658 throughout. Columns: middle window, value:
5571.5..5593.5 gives 1.24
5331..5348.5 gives 0.81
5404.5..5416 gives 0.81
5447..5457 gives 0.80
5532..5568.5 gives -1.26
